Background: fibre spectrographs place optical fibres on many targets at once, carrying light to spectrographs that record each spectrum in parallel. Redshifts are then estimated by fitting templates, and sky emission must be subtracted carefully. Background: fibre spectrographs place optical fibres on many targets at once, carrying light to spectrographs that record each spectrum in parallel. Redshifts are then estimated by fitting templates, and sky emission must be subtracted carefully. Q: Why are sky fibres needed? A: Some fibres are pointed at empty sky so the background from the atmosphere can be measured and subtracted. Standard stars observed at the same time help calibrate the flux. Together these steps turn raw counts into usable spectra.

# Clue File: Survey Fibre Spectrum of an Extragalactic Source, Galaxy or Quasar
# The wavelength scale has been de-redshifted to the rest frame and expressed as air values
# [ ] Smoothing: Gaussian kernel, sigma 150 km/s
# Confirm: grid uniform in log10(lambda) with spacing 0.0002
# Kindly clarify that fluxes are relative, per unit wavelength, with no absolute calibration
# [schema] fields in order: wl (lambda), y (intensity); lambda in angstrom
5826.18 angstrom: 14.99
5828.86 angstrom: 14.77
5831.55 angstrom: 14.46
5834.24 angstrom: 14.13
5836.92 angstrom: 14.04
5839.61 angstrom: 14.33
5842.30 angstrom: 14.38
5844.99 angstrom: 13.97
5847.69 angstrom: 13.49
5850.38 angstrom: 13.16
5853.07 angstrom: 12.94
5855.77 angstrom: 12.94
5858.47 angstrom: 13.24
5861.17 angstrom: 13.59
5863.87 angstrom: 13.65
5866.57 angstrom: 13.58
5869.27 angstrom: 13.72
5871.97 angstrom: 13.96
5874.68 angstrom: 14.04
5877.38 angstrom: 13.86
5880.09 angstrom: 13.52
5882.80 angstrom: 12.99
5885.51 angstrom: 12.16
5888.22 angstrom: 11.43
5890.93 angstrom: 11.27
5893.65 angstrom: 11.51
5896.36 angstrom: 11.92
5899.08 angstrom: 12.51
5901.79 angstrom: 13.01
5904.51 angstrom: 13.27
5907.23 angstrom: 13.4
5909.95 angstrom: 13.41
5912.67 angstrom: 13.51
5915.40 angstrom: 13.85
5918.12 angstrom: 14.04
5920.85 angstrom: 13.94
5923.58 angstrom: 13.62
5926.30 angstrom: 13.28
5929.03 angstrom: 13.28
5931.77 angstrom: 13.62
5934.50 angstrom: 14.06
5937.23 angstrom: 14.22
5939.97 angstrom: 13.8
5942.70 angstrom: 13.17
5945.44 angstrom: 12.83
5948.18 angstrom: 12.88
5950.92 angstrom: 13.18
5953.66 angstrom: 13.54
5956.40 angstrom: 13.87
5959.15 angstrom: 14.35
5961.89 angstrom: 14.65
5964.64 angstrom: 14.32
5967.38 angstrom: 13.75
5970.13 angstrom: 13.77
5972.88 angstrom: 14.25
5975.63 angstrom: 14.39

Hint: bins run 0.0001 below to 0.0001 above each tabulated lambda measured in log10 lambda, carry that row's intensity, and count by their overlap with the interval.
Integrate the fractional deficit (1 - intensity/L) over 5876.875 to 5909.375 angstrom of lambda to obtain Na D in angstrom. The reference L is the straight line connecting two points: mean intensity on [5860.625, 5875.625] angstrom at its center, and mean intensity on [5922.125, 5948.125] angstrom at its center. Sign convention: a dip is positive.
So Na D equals 2.6 angstrom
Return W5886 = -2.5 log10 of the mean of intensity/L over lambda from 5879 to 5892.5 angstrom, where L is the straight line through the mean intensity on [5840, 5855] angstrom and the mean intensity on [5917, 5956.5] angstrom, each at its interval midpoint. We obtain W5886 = 0.11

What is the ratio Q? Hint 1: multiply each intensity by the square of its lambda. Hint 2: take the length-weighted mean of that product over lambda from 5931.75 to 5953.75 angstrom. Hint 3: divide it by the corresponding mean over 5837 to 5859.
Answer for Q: 1.0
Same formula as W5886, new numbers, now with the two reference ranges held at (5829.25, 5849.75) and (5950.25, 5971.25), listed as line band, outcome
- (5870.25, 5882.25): 0.02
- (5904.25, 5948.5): 0.03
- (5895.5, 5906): 0.11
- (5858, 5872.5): 0.03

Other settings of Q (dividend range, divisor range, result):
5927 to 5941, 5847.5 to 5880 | 1.04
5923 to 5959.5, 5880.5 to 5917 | 1.08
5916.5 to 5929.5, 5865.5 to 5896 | 1.08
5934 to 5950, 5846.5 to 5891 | 1.04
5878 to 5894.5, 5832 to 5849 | 0.88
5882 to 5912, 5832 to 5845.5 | 0.89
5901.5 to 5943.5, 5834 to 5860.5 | 1.02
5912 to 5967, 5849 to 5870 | 1.06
